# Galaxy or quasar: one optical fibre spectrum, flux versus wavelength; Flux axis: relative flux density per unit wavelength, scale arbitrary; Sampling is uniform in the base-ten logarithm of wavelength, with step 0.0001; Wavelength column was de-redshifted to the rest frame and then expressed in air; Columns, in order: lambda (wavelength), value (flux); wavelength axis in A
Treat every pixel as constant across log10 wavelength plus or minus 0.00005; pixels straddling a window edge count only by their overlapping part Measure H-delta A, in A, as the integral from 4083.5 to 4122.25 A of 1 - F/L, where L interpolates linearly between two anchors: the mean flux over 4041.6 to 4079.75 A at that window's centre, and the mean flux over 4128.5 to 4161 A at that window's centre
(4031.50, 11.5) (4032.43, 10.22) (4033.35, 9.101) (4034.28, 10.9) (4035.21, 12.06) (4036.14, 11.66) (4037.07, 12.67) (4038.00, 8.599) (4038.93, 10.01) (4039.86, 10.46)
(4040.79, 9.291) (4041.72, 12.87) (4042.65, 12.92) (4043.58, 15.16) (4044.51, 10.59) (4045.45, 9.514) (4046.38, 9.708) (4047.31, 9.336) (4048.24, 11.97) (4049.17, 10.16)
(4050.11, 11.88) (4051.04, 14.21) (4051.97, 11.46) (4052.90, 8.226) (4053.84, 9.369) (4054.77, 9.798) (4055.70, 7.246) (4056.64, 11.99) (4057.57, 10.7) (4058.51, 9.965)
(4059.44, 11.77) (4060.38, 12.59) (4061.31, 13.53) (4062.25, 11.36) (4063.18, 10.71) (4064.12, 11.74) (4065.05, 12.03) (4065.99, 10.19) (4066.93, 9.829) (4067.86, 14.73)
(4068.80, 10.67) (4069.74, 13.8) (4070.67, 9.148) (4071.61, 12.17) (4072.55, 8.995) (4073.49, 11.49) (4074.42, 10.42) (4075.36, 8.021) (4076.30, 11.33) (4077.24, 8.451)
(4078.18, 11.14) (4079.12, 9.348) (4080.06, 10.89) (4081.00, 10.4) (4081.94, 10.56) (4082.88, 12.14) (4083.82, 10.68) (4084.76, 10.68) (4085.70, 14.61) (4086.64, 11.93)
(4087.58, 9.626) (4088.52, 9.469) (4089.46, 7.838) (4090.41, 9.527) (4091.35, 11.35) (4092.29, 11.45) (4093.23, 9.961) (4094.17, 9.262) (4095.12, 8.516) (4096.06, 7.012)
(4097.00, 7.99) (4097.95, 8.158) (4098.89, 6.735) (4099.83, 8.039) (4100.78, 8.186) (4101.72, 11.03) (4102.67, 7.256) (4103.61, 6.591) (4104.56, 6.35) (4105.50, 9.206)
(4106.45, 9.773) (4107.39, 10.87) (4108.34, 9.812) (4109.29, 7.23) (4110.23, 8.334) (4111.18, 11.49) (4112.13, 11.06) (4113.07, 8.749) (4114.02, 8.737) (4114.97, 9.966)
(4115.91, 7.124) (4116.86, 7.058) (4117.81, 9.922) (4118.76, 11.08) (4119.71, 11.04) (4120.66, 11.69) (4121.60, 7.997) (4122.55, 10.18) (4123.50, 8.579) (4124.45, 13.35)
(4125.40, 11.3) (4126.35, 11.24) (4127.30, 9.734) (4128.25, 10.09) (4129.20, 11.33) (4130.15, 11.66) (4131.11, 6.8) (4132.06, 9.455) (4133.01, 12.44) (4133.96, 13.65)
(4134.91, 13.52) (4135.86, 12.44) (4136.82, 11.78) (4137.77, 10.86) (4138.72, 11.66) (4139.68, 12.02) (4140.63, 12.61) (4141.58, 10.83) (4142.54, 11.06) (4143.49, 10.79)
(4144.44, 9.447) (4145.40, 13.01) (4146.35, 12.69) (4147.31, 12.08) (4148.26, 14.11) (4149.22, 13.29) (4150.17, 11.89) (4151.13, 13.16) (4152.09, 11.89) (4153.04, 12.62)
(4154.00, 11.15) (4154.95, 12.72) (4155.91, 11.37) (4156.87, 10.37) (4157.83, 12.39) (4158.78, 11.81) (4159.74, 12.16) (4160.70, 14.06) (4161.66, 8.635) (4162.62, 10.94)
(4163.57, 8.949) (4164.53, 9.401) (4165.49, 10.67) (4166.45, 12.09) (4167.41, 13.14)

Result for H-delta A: 7.0 A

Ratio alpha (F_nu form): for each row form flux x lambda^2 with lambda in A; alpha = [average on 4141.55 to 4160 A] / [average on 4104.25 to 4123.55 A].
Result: 1.30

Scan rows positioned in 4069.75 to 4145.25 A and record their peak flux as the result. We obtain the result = 14.61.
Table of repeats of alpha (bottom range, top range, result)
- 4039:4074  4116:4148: 1.03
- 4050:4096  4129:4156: 1.14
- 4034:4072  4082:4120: 0.86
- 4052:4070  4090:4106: 0.79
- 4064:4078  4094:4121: 0.83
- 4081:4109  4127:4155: 1.26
